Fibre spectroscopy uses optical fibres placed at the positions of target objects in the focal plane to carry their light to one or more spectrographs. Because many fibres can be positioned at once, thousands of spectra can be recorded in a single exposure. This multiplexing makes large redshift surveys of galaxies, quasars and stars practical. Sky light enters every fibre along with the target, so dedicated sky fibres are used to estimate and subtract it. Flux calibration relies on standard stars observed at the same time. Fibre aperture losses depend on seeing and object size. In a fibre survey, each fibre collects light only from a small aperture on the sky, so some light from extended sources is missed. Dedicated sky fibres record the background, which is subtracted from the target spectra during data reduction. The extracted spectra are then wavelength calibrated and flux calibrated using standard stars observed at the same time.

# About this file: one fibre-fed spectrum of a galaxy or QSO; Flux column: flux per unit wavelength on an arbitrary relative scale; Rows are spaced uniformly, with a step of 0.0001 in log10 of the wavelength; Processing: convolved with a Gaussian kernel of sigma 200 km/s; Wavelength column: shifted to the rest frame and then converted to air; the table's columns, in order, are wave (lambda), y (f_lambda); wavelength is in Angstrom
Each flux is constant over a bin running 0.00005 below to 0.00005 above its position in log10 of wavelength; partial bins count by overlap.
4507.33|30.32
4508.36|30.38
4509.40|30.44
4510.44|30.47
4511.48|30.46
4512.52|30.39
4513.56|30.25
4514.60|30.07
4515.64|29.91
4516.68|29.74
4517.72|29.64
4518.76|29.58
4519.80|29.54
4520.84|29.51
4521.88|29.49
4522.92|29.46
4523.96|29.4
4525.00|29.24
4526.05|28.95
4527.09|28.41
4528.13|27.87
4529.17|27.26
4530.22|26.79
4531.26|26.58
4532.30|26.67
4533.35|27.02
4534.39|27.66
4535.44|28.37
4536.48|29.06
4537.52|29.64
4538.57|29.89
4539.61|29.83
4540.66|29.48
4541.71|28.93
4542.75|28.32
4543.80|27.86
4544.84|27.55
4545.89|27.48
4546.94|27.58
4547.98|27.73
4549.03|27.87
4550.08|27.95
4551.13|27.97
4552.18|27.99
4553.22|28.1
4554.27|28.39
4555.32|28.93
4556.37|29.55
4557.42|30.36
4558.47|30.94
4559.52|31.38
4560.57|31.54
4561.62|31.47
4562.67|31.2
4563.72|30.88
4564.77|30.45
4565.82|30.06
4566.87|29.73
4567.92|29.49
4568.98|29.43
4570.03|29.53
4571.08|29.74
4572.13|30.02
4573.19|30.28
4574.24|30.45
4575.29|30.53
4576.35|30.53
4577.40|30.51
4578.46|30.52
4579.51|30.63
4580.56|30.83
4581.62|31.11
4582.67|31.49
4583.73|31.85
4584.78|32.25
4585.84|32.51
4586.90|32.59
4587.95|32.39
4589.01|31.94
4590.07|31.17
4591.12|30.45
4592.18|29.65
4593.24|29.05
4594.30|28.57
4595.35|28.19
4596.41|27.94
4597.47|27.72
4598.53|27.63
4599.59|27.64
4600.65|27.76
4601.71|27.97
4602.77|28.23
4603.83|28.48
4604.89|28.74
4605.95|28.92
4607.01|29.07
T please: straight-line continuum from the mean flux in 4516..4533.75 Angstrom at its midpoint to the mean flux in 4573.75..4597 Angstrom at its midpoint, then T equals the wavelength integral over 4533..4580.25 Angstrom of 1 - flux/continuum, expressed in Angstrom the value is 0.4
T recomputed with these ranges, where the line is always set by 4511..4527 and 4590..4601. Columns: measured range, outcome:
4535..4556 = 0.6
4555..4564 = -0.5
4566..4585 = -1.0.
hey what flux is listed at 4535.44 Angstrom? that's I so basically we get 28.37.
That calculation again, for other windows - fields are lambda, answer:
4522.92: 29.46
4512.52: 30.39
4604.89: 28.74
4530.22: 26.79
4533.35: 27.02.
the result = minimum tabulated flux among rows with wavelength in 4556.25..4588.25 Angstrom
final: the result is 29.43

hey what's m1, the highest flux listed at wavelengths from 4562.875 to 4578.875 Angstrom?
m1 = 30.88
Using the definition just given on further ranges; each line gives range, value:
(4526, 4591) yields 32.59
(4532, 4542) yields 29.89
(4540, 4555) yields 29.48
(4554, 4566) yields 31.54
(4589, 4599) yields 31.94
